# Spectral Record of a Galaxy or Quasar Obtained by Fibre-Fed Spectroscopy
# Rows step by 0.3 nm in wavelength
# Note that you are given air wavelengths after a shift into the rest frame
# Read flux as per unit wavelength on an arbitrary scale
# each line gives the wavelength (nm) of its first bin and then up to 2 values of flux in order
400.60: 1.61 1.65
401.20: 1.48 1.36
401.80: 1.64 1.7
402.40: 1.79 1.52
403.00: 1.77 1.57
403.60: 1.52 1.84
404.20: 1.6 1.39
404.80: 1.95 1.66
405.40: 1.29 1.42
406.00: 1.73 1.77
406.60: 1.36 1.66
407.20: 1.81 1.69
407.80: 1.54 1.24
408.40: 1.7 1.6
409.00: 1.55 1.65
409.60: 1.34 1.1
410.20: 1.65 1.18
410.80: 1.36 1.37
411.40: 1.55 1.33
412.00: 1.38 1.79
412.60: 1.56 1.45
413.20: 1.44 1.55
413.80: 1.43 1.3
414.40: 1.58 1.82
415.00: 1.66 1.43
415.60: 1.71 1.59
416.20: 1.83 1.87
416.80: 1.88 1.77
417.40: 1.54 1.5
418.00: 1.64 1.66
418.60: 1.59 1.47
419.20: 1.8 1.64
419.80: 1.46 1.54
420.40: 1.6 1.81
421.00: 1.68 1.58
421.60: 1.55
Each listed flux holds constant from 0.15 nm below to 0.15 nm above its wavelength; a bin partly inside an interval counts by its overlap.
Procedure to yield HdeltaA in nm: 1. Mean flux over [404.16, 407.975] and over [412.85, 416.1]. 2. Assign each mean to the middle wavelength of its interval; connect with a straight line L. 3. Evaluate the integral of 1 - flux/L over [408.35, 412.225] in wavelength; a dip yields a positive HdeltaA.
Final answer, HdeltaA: 0.327 nm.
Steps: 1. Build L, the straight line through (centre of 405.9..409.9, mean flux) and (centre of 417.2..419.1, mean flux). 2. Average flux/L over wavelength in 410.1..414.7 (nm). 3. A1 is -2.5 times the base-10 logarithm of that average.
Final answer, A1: 0.072 mag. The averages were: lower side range 1.57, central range 1.47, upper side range 1.58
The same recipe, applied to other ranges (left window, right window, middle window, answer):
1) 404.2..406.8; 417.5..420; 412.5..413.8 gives 0.07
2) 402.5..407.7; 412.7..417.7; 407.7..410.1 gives 0.11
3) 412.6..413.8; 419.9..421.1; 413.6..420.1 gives -0.04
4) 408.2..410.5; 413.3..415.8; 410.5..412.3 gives 0.08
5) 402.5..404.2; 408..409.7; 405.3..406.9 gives 0.03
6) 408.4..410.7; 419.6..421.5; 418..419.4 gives -0.03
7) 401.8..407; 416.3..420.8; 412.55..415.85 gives 0.07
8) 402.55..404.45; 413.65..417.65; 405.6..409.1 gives 0.03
